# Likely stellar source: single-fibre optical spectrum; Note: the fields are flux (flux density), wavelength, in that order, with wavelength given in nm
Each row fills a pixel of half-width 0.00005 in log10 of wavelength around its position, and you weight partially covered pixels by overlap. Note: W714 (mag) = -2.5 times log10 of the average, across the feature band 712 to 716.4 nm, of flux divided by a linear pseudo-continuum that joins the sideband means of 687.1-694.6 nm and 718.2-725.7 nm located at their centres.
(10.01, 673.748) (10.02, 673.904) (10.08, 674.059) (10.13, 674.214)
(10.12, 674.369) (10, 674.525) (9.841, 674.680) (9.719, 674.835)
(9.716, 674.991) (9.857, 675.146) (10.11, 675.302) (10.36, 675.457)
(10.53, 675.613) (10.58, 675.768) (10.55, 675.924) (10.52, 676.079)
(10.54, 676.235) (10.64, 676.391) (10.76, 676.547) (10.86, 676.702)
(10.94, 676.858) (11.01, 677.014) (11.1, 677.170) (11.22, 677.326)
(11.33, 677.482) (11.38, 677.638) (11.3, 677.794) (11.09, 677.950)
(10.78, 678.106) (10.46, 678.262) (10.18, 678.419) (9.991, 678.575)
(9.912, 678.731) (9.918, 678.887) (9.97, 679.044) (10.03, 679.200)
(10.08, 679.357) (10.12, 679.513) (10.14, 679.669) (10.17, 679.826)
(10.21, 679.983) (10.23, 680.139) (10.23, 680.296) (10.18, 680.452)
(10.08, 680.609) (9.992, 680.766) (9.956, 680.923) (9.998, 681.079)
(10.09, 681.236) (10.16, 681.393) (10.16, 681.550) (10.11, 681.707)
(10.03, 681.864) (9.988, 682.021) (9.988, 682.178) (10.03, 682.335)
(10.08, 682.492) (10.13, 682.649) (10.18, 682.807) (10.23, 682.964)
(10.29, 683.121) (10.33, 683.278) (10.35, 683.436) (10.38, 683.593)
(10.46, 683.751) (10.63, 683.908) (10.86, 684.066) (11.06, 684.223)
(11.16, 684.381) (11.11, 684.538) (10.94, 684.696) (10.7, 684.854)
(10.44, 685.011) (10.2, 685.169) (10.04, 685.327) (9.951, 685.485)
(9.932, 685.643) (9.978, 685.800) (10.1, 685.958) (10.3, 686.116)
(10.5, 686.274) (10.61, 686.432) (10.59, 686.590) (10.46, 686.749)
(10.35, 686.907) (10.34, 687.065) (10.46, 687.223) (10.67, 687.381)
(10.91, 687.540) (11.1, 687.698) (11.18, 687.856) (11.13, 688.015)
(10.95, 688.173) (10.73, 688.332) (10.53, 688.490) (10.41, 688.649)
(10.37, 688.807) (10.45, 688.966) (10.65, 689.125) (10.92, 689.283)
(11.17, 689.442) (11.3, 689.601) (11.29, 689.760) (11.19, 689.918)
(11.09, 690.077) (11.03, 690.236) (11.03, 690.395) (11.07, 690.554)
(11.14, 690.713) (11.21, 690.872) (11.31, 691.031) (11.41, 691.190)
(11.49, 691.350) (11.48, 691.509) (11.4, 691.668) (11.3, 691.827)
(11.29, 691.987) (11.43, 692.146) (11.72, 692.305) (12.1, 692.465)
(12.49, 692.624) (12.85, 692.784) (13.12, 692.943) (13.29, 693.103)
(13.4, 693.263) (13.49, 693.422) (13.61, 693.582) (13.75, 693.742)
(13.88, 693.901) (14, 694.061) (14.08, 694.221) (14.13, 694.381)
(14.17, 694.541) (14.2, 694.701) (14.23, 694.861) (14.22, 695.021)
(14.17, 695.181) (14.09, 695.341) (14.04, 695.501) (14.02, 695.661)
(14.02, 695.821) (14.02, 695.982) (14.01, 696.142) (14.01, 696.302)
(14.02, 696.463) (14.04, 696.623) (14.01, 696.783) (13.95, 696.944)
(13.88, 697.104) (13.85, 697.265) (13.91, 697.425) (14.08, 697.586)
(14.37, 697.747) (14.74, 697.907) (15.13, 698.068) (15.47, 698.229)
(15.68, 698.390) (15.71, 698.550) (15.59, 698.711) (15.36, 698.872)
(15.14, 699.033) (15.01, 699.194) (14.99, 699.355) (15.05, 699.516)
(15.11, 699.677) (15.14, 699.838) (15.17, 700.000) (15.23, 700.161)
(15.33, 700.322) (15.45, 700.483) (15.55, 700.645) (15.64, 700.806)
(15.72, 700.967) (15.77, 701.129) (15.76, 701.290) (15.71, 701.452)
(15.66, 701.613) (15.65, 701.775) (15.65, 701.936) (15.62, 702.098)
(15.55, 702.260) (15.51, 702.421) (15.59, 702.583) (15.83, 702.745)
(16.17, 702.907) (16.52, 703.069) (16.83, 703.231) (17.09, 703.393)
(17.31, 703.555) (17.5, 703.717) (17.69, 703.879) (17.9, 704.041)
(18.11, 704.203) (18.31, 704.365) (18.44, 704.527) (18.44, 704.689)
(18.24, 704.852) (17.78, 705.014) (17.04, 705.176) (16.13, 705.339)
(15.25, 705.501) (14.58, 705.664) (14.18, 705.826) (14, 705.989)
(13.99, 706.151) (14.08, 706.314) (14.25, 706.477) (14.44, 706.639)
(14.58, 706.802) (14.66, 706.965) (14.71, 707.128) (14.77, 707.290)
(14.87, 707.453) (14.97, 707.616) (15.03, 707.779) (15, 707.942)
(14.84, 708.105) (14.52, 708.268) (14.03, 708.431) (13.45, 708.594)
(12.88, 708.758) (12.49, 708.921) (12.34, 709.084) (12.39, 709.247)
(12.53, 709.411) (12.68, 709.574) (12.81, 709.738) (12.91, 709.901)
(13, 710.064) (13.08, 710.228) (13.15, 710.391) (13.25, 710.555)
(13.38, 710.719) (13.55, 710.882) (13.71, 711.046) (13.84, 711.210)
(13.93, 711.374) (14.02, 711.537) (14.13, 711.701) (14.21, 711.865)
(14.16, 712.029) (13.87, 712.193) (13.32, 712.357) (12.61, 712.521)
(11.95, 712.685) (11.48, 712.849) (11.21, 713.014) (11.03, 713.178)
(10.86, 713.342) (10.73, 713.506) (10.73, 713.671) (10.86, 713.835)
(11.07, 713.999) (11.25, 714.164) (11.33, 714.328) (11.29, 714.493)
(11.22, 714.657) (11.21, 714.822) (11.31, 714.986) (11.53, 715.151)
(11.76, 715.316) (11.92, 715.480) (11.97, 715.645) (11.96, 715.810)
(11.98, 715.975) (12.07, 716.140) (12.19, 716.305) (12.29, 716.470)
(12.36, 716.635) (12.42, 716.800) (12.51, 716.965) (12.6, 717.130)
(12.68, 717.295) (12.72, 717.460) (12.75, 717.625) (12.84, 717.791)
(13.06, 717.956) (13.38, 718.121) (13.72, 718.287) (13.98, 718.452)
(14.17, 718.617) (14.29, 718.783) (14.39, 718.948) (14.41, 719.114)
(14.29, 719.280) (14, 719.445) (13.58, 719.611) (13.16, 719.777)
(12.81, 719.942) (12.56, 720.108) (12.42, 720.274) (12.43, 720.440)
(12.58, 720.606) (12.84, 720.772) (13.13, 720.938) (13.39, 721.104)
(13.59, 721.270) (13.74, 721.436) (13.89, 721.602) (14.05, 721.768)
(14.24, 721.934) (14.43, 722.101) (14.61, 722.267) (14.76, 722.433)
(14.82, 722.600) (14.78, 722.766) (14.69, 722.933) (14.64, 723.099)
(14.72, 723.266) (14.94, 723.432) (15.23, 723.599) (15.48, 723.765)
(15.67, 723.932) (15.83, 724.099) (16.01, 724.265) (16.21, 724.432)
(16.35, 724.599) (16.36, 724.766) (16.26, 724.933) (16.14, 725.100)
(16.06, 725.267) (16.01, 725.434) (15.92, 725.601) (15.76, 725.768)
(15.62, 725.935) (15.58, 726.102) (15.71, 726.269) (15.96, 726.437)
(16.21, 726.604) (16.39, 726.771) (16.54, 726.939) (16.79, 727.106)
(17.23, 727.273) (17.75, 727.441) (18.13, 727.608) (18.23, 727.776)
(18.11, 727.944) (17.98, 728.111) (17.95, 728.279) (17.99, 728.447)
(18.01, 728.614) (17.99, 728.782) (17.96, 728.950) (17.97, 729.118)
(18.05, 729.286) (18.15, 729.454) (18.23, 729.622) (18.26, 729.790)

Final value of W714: 0.179 mag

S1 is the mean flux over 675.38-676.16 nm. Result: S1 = 10.5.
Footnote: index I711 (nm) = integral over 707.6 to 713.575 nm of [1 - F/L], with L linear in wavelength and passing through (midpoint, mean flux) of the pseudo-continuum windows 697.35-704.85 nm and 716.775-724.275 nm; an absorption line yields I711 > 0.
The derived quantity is 0.71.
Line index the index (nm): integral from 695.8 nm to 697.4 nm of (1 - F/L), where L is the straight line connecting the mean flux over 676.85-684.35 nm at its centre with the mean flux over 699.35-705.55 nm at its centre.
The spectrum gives 0.08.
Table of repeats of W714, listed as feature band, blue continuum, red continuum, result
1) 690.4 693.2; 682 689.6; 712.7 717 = -0.10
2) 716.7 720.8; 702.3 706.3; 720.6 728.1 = 0.19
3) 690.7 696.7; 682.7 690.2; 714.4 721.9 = -0.18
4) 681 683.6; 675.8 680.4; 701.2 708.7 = 0.12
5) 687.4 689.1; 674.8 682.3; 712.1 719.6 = 0.01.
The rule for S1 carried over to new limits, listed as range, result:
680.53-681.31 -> 10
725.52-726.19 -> 15.7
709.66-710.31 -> 13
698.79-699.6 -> 15.1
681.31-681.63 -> 10.2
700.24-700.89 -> 15.5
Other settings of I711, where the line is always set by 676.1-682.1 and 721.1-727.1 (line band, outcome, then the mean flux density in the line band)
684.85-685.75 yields 0.075 nm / 10.2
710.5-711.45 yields 0.019 nm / 13.6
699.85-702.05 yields -0.472 nm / 15.5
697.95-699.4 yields -0.322 nm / 15.3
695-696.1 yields -0.168 nm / 14.1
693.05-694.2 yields -0.160 nm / 13.7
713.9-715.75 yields 0.372 nm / 11.4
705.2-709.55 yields -0.229 nm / 14.2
